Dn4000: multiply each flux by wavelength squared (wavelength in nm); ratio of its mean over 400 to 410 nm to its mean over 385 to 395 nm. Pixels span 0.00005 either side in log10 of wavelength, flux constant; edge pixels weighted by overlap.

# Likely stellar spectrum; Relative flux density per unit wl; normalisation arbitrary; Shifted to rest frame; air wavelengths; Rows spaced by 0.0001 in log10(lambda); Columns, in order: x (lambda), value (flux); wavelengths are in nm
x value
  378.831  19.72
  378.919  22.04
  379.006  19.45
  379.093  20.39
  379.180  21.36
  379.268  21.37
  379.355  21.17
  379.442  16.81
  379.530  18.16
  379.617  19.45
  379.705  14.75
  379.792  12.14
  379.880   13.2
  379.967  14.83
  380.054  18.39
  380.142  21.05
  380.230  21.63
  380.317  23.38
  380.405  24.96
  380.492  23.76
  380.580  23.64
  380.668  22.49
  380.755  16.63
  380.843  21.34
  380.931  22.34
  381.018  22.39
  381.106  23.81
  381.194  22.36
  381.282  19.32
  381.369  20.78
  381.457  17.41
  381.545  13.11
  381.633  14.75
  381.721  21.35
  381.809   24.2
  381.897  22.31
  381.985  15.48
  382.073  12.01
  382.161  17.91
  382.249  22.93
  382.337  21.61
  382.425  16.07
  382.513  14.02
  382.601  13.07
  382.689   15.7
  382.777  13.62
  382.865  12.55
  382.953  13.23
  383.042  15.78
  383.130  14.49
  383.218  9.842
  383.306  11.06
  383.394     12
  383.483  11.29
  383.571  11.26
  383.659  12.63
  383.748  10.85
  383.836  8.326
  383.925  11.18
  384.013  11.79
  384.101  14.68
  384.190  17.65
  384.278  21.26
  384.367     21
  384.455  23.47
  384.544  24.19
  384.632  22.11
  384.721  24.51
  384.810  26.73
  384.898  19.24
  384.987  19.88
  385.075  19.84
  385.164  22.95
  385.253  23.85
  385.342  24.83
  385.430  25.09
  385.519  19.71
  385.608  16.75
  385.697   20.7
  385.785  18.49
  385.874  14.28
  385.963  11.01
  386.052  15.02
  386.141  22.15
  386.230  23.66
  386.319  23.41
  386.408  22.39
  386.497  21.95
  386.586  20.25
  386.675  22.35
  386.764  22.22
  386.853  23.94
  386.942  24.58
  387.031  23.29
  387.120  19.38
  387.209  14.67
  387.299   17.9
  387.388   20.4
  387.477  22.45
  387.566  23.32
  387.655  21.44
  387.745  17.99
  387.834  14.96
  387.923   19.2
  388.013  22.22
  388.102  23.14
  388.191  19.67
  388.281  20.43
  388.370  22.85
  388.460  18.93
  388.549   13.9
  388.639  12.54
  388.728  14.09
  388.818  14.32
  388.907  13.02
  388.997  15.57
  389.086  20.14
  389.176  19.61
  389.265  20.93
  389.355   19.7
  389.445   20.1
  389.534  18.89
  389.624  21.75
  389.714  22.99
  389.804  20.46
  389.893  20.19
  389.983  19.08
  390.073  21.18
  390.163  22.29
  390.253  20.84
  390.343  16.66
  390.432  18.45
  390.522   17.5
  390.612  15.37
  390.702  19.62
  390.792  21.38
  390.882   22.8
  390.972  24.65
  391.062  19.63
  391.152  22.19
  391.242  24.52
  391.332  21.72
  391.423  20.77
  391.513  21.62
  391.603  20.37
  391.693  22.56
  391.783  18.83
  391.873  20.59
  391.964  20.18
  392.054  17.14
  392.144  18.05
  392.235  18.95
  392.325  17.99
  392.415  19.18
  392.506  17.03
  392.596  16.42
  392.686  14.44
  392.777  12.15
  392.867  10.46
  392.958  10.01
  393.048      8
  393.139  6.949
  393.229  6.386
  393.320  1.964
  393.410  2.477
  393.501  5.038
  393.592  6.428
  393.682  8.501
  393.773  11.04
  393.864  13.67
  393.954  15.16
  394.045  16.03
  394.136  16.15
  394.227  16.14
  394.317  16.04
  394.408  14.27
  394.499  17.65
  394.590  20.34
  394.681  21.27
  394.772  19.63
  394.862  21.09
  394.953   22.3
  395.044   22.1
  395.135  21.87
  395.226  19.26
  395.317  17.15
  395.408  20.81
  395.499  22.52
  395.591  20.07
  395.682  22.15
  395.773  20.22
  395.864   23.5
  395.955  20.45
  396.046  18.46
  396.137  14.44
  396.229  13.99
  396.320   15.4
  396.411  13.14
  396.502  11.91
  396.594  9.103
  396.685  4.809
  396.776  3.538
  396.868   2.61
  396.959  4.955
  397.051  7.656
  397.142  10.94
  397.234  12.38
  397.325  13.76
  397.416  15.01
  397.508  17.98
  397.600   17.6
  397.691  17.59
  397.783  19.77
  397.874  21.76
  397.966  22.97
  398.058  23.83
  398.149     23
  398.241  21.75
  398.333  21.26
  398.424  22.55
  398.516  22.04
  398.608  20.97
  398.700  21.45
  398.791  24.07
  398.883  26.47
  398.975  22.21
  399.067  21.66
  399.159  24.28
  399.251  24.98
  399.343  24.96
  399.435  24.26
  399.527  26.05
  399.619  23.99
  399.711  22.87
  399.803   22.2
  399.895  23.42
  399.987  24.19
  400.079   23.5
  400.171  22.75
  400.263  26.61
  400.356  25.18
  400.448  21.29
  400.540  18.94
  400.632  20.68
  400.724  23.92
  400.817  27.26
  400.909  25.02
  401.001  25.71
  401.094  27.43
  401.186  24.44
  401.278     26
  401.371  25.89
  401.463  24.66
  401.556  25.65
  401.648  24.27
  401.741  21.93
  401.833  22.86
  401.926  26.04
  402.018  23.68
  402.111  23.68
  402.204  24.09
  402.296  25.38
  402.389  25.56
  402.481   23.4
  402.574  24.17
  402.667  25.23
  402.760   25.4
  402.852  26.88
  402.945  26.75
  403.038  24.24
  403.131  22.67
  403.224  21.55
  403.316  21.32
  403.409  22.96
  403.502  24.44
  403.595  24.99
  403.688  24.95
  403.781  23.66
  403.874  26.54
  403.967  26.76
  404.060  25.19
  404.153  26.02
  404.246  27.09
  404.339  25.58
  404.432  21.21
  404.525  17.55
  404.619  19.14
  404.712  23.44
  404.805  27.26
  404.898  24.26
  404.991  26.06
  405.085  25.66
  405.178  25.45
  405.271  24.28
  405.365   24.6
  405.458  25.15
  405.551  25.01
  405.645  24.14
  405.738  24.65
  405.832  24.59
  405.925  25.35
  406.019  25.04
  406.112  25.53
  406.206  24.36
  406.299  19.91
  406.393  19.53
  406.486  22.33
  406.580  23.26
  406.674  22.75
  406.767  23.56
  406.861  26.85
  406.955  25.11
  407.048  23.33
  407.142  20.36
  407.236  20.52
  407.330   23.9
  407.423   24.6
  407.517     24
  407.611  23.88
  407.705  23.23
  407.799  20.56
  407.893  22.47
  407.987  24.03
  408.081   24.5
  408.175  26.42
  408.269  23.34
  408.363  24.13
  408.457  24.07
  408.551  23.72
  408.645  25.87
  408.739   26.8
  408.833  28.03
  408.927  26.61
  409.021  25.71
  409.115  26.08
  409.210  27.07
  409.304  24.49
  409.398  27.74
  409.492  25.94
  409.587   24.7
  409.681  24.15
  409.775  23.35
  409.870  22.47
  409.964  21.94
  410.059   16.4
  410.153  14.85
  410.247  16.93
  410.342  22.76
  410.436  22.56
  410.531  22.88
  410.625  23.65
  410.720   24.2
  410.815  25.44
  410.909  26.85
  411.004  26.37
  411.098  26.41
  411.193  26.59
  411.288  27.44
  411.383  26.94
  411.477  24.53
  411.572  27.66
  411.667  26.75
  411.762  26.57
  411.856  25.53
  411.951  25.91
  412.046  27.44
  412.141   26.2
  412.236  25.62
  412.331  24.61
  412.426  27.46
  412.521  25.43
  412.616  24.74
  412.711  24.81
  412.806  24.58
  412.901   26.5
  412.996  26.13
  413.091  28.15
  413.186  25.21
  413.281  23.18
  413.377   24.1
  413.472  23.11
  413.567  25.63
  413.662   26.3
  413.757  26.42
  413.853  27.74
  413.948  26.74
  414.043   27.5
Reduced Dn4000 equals 1.44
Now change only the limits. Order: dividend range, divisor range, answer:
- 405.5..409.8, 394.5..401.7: 1.26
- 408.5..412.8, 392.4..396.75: 1.81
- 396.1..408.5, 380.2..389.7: 1.29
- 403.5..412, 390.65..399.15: 1.53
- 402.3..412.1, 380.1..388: 1.44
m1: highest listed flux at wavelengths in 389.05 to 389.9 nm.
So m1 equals 22.99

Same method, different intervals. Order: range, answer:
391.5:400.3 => 26.61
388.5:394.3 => 24.65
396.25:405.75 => 27.43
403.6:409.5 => 28.03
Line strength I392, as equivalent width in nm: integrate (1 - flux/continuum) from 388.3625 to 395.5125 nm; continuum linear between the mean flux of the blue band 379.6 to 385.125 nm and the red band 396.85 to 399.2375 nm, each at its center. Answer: 0.43 nm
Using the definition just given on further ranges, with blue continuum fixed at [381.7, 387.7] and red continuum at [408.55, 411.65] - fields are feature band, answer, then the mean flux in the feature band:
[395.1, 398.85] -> 0.756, 17.1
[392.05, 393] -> 0.221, 15.6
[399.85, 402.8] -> -0.252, 24.3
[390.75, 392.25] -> -0.069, 21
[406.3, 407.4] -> 0.044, 22.8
